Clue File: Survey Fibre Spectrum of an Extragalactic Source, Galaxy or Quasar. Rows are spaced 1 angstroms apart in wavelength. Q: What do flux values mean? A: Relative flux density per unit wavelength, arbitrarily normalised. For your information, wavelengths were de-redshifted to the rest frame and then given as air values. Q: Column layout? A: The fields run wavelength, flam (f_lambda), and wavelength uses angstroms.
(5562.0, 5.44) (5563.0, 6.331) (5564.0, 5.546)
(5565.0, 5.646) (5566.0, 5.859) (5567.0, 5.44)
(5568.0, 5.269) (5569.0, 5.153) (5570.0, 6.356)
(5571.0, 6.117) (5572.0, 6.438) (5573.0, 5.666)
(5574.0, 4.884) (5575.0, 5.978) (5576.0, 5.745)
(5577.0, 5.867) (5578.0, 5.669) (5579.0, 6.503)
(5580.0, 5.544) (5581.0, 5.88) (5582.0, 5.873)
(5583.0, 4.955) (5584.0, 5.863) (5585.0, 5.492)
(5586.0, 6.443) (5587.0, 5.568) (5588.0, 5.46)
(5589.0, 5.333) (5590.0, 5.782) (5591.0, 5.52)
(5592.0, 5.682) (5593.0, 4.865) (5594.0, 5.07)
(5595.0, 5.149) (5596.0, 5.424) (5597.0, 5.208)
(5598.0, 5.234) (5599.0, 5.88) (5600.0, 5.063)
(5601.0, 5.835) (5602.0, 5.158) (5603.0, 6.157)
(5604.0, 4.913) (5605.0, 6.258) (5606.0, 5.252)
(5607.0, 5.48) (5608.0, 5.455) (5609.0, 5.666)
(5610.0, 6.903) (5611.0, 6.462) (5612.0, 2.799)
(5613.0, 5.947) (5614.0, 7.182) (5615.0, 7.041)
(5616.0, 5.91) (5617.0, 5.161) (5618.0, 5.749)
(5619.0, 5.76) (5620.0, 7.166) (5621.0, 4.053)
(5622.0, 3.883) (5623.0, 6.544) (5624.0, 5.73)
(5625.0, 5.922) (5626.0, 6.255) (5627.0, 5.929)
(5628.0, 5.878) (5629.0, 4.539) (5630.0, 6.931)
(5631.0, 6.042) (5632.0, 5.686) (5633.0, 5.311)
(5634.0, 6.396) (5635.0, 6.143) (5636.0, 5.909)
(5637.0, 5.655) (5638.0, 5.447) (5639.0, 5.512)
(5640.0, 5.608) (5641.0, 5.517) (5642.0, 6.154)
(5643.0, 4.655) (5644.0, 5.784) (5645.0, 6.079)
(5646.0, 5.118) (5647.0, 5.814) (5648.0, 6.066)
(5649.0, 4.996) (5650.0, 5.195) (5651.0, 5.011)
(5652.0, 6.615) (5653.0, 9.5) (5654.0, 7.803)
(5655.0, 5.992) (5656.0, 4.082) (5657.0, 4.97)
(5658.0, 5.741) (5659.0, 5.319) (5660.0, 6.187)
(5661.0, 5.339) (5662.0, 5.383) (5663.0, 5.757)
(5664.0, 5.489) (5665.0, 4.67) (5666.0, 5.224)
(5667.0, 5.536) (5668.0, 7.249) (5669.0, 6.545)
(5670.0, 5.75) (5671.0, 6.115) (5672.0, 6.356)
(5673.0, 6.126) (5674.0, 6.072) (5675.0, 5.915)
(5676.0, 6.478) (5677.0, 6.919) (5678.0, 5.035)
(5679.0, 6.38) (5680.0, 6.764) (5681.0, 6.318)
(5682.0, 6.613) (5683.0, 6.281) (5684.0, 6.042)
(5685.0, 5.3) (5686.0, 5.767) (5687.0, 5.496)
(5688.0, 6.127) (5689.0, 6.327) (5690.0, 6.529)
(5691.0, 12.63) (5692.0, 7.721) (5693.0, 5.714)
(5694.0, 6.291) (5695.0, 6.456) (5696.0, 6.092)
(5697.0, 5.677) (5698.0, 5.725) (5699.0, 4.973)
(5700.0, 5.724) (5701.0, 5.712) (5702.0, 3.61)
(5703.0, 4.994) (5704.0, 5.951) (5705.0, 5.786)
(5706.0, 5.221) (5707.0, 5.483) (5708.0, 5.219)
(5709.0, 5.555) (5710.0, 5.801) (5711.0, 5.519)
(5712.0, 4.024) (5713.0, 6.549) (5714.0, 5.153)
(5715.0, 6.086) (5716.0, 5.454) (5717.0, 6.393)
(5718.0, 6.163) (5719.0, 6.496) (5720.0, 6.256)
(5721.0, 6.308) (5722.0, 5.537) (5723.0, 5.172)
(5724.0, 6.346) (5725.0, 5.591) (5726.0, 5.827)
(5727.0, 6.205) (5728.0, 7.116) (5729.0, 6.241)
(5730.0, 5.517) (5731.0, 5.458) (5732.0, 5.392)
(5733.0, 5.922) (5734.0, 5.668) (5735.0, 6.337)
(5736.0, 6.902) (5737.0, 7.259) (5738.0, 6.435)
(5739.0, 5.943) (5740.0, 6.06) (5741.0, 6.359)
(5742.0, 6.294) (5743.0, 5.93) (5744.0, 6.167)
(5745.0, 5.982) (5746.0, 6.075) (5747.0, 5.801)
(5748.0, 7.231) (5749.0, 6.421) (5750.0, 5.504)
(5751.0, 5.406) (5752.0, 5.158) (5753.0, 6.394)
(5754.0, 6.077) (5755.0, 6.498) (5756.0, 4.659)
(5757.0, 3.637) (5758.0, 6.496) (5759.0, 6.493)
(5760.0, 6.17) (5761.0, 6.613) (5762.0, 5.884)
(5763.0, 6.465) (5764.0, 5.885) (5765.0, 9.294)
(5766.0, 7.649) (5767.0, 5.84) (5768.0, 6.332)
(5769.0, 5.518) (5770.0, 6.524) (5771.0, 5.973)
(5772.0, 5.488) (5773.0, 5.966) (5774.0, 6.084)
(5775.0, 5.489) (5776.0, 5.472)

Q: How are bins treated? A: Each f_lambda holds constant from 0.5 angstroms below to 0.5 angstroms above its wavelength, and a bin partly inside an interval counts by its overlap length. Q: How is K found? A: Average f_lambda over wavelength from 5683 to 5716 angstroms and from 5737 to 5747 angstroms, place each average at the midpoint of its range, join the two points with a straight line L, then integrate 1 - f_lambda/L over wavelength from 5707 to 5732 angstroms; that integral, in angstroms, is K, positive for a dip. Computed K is 0.9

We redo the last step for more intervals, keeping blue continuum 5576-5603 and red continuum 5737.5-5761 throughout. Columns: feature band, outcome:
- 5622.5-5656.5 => -1.1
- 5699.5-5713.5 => 1.2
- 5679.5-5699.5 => -2.1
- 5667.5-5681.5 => -1.2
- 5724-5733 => 0.0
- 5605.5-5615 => -0.2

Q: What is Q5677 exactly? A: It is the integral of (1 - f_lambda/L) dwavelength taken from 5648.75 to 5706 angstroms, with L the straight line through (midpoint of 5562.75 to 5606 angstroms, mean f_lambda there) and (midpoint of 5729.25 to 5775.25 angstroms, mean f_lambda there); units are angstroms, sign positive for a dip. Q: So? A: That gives -1.5 angstroms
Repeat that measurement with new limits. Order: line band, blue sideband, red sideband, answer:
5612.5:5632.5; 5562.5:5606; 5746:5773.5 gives -0.5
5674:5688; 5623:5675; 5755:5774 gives -0.4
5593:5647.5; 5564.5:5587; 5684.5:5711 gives 1.7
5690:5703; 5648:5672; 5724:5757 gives -0.8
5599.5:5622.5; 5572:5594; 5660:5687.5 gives 0.5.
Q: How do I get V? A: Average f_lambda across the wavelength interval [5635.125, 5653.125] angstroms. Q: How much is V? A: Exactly 5.74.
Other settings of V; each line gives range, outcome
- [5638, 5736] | 5.93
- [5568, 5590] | 5.74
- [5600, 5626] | 5.69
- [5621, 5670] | 5.76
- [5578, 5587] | 5.8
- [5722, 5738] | 6.06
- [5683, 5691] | 6.38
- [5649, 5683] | 6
